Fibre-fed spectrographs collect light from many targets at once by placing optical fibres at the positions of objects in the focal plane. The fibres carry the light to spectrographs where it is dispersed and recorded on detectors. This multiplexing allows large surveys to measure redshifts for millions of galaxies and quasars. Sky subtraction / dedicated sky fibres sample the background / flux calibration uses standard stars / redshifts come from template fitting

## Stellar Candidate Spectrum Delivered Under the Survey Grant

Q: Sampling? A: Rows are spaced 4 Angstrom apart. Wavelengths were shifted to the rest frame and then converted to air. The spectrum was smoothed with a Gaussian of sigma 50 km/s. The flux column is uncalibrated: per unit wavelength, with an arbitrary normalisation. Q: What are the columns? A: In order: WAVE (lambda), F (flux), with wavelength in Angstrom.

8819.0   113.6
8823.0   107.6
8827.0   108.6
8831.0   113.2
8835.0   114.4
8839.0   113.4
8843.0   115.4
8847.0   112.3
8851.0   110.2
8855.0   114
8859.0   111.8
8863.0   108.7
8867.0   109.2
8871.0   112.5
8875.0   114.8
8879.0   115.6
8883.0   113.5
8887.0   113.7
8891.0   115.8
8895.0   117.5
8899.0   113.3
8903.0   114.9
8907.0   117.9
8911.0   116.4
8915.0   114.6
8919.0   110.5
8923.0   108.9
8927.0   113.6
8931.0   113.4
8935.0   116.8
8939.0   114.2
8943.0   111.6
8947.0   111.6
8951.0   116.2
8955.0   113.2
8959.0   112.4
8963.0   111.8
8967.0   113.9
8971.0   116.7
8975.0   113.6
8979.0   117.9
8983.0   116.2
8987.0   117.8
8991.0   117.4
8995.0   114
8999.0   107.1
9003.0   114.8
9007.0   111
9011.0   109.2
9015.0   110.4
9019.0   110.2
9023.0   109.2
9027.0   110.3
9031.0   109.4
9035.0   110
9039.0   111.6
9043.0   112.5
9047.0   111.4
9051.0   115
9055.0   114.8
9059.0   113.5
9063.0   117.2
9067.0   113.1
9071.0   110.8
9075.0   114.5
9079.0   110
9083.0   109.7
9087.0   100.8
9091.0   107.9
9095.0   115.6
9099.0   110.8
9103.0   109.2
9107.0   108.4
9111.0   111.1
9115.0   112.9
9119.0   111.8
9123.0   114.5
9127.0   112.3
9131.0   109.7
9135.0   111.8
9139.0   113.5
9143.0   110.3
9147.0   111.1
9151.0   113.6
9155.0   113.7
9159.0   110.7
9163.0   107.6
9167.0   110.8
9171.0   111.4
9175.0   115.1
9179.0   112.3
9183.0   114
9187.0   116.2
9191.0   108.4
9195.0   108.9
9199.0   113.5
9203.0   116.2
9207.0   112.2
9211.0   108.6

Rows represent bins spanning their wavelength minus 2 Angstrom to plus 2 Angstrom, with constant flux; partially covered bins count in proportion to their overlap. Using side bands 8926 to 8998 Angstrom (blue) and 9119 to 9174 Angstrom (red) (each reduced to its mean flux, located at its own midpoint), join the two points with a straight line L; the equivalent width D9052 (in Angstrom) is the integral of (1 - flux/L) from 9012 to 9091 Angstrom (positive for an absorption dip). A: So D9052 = 1.4 Angstrom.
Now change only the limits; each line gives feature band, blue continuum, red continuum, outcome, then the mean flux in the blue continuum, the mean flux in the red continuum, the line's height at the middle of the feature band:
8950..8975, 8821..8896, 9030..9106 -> -0.4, 113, 111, 112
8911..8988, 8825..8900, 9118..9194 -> -0.8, 113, 112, 113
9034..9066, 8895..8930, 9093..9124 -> -0.3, 114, 112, 112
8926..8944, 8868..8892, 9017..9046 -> -0.2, 114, 110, 113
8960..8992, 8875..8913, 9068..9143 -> -0.5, 115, 111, 114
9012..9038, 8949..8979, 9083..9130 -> 0.6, 114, 110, 113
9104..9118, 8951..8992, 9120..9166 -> 0.2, 115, 112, 112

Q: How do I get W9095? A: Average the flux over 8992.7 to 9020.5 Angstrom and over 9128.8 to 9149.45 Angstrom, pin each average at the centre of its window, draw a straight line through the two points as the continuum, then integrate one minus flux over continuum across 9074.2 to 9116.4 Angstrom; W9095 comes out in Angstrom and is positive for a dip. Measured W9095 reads 0.50 Angstrom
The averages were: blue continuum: 111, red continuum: 111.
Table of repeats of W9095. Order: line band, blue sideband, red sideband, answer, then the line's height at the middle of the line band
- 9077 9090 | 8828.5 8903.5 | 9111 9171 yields 0.59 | 112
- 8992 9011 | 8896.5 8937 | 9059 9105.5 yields 0.12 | 112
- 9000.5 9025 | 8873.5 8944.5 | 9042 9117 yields 0.41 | 113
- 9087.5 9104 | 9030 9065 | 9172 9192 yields 0.44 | 113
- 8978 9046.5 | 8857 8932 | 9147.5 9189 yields 0.53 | 113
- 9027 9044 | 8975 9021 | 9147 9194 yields 0.35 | 113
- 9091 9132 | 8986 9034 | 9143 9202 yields 0.12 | 112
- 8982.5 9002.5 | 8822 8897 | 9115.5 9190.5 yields -0.33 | 113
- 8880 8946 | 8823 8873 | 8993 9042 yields -1.65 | 111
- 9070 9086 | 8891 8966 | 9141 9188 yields 0.31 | 113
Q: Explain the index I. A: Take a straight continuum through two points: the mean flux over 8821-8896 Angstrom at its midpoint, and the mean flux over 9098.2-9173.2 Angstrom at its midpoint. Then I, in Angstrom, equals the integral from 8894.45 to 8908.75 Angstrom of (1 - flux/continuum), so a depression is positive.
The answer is -0.4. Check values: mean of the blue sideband 113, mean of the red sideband 111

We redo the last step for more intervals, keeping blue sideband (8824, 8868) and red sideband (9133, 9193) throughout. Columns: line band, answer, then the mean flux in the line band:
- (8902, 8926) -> -0.4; 114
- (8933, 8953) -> -0.4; 114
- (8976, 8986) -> -0.4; 117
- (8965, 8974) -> -0.3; 115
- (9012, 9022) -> 0.2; 110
